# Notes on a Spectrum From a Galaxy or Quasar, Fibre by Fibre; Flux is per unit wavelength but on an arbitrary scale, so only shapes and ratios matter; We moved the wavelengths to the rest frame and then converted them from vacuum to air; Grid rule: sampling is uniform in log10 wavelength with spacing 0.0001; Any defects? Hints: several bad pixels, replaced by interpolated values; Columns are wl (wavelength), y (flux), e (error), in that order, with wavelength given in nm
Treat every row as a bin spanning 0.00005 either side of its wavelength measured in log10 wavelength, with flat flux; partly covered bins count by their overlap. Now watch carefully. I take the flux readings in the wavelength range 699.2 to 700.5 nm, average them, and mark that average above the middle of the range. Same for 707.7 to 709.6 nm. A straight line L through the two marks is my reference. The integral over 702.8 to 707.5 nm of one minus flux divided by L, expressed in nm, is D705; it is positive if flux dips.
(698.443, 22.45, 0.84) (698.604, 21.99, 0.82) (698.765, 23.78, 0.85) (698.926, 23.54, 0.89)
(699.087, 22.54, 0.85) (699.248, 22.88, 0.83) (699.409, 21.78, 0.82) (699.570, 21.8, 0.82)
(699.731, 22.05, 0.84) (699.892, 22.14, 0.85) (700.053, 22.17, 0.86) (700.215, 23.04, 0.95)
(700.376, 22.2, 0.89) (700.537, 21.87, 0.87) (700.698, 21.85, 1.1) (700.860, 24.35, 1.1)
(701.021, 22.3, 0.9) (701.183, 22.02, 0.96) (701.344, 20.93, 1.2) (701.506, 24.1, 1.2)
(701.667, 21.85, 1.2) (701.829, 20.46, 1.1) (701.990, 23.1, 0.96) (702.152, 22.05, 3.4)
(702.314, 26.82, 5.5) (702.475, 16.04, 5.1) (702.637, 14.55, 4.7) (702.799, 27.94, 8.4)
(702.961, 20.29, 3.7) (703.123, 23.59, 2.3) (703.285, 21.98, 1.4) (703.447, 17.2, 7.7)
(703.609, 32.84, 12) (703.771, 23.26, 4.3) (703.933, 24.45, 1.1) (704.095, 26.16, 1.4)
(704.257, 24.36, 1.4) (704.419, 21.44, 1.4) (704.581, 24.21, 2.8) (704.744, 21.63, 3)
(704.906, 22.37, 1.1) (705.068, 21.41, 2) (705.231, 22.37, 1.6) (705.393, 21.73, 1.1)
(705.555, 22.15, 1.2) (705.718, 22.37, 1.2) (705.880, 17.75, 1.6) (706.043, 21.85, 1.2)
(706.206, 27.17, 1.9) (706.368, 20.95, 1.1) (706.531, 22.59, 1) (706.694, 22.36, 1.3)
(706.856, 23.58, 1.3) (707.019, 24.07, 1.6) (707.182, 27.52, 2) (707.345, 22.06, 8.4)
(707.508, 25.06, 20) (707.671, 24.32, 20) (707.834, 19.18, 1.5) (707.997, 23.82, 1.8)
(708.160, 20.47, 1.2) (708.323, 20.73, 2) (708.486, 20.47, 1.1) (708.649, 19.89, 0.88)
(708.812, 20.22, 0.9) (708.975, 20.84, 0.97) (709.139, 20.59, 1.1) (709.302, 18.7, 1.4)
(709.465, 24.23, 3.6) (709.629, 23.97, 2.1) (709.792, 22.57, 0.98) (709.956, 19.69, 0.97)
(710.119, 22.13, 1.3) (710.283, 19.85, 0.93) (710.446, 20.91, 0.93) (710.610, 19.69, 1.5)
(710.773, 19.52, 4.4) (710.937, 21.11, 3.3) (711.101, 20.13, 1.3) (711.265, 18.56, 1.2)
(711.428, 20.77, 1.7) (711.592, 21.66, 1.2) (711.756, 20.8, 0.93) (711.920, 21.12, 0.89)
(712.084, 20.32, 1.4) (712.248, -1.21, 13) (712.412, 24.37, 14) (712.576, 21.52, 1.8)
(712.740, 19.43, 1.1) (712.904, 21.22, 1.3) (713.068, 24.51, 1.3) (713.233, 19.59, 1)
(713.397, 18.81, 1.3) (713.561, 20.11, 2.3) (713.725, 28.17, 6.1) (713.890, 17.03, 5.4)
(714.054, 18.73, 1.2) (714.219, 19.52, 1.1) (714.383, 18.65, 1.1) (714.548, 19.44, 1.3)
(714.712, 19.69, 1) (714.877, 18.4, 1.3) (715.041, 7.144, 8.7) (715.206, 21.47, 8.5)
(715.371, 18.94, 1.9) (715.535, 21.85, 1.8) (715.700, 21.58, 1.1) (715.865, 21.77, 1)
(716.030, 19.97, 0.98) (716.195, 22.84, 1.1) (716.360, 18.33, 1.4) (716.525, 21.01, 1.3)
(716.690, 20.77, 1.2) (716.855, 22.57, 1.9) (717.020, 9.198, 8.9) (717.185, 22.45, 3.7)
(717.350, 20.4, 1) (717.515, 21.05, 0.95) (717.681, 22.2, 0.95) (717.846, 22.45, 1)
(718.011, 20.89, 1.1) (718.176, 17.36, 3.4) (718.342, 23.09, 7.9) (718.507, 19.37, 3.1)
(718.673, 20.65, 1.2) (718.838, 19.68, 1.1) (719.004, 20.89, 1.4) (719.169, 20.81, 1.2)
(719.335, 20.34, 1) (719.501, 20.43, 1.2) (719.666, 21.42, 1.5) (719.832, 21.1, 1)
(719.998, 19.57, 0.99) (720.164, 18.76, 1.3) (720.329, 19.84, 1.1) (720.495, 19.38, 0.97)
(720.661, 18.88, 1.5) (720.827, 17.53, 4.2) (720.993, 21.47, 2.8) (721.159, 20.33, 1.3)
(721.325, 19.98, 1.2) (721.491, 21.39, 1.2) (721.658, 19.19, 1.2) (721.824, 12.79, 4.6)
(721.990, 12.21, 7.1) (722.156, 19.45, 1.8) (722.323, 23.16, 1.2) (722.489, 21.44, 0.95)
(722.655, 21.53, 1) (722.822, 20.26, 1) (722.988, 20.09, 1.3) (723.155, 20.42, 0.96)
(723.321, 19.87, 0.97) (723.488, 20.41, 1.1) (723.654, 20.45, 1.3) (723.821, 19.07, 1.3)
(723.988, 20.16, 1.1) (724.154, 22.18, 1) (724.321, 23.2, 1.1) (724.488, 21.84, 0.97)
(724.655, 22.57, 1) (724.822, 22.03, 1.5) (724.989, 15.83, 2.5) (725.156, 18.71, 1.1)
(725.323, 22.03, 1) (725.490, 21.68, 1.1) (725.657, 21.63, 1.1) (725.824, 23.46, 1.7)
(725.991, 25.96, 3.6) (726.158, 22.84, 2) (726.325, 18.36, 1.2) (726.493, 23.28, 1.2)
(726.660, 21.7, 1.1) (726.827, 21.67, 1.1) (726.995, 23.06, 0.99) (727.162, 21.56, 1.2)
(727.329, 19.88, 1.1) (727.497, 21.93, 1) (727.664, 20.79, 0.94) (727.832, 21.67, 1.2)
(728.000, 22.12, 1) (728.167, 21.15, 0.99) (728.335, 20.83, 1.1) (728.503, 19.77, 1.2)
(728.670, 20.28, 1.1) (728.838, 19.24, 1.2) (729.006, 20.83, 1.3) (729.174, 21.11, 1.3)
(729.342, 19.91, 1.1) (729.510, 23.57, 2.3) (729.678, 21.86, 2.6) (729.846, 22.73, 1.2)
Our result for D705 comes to -0.35 nm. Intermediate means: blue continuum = 22.2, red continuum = 21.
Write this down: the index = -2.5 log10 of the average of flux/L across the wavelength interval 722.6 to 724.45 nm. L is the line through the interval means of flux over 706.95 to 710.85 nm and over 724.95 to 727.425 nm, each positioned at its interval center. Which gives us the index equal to 0.04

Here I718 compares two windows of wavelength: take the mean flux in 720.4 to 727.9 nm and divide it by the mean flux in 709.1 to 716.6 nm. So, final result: 1.0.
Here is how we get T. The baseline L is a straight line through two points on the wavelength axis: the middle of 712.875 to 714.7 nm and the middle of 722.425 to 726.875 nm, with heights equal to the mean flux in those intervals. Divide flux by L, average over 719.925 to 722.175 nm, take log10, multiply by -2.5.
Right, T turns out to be 0.13 mag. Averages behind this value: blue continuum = 20.5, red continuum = 21.2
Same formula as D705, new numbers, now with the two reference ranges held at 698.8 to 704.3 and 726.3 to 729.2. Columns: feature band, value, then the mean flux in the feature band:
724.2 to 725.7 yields 0.01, 21.1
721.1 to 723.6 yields 0.22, 19.5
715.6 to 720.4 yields 0.29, 20.4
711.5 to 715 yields 0.39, 19.5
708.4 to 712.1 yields 0.22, 20.8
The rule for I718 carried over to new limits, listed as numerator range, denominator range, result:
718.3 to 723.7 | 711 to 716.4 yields 1.01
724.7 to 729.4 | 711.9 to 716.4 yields 1.09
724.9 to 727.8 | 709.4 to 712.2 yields 1.04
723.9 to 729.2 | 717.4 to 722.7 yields 1.07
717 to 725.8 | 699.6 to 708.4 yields 0.89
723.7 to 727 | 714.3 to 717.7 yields 1.11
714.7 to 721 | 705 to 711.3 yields 0.91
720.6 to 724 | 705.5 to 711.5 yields 0.90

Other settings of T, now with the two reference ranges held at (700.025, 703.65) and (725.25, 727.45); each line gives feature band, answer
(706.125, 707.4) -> -0.08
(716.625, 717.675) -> 0.13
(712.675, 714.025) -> 0.06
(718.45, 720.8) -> 0.11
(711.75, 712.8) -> 0.24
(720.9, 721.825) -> 0.12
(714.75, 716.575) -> 0.15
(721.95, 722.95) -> 0.11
